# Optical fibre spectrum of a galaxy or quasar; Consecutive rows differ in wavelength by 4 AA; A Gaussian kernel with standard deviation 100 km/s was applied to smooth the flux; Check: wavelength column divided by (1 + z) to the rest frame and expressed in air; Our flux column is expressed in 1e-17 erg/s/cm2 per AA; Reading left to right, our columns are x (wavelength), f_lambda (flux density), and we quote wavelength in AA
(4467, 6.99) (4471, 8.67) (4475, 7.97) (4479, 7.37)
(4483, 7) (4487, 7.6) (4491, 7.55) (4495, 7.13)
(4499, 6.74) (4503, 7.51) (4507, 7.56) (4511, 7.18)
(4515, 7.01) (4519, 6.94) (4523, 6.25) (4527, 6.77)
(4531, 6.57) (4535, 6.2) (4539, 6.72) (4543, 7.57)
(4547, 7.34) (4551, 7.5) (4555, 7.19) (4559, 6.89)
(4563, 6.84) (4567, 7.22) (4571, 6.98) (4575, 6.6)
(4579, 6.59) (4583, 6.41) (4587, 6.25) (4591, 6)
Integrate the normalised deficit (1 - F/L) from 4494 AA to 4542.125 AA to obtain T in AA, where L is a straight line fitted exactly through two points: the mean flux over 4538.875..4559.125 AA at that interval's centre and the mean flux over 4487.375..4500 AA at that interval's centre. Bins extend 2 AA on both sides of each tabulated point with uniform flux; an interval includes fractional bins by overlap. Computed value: 2.4 AA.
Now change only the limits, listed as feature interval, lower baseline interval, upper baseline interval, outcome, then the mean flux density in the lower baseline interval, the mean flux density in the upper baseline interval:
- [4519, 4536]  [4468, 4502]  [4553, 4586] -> 1.51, 7.49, 6.82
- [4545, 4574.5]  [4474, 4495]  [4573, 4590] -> -1.99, 7.44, 6.44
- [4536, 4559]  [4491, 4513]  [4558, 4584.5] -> -0.78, 7.25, 6.79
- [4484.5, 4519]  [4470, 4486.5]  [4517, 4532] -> -0.55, 7.68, 6.64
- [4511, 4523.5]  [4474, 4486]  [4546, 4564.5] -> 0.72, 7.42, 7.15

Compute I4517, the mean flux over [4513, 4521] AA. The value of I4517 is 6.97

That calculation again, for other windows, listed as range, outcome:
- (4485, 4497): 7.43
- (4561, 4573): 7.01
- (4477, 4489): 7.32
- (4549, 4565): 7.1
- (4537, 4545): 7.14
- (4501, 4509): 7.54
